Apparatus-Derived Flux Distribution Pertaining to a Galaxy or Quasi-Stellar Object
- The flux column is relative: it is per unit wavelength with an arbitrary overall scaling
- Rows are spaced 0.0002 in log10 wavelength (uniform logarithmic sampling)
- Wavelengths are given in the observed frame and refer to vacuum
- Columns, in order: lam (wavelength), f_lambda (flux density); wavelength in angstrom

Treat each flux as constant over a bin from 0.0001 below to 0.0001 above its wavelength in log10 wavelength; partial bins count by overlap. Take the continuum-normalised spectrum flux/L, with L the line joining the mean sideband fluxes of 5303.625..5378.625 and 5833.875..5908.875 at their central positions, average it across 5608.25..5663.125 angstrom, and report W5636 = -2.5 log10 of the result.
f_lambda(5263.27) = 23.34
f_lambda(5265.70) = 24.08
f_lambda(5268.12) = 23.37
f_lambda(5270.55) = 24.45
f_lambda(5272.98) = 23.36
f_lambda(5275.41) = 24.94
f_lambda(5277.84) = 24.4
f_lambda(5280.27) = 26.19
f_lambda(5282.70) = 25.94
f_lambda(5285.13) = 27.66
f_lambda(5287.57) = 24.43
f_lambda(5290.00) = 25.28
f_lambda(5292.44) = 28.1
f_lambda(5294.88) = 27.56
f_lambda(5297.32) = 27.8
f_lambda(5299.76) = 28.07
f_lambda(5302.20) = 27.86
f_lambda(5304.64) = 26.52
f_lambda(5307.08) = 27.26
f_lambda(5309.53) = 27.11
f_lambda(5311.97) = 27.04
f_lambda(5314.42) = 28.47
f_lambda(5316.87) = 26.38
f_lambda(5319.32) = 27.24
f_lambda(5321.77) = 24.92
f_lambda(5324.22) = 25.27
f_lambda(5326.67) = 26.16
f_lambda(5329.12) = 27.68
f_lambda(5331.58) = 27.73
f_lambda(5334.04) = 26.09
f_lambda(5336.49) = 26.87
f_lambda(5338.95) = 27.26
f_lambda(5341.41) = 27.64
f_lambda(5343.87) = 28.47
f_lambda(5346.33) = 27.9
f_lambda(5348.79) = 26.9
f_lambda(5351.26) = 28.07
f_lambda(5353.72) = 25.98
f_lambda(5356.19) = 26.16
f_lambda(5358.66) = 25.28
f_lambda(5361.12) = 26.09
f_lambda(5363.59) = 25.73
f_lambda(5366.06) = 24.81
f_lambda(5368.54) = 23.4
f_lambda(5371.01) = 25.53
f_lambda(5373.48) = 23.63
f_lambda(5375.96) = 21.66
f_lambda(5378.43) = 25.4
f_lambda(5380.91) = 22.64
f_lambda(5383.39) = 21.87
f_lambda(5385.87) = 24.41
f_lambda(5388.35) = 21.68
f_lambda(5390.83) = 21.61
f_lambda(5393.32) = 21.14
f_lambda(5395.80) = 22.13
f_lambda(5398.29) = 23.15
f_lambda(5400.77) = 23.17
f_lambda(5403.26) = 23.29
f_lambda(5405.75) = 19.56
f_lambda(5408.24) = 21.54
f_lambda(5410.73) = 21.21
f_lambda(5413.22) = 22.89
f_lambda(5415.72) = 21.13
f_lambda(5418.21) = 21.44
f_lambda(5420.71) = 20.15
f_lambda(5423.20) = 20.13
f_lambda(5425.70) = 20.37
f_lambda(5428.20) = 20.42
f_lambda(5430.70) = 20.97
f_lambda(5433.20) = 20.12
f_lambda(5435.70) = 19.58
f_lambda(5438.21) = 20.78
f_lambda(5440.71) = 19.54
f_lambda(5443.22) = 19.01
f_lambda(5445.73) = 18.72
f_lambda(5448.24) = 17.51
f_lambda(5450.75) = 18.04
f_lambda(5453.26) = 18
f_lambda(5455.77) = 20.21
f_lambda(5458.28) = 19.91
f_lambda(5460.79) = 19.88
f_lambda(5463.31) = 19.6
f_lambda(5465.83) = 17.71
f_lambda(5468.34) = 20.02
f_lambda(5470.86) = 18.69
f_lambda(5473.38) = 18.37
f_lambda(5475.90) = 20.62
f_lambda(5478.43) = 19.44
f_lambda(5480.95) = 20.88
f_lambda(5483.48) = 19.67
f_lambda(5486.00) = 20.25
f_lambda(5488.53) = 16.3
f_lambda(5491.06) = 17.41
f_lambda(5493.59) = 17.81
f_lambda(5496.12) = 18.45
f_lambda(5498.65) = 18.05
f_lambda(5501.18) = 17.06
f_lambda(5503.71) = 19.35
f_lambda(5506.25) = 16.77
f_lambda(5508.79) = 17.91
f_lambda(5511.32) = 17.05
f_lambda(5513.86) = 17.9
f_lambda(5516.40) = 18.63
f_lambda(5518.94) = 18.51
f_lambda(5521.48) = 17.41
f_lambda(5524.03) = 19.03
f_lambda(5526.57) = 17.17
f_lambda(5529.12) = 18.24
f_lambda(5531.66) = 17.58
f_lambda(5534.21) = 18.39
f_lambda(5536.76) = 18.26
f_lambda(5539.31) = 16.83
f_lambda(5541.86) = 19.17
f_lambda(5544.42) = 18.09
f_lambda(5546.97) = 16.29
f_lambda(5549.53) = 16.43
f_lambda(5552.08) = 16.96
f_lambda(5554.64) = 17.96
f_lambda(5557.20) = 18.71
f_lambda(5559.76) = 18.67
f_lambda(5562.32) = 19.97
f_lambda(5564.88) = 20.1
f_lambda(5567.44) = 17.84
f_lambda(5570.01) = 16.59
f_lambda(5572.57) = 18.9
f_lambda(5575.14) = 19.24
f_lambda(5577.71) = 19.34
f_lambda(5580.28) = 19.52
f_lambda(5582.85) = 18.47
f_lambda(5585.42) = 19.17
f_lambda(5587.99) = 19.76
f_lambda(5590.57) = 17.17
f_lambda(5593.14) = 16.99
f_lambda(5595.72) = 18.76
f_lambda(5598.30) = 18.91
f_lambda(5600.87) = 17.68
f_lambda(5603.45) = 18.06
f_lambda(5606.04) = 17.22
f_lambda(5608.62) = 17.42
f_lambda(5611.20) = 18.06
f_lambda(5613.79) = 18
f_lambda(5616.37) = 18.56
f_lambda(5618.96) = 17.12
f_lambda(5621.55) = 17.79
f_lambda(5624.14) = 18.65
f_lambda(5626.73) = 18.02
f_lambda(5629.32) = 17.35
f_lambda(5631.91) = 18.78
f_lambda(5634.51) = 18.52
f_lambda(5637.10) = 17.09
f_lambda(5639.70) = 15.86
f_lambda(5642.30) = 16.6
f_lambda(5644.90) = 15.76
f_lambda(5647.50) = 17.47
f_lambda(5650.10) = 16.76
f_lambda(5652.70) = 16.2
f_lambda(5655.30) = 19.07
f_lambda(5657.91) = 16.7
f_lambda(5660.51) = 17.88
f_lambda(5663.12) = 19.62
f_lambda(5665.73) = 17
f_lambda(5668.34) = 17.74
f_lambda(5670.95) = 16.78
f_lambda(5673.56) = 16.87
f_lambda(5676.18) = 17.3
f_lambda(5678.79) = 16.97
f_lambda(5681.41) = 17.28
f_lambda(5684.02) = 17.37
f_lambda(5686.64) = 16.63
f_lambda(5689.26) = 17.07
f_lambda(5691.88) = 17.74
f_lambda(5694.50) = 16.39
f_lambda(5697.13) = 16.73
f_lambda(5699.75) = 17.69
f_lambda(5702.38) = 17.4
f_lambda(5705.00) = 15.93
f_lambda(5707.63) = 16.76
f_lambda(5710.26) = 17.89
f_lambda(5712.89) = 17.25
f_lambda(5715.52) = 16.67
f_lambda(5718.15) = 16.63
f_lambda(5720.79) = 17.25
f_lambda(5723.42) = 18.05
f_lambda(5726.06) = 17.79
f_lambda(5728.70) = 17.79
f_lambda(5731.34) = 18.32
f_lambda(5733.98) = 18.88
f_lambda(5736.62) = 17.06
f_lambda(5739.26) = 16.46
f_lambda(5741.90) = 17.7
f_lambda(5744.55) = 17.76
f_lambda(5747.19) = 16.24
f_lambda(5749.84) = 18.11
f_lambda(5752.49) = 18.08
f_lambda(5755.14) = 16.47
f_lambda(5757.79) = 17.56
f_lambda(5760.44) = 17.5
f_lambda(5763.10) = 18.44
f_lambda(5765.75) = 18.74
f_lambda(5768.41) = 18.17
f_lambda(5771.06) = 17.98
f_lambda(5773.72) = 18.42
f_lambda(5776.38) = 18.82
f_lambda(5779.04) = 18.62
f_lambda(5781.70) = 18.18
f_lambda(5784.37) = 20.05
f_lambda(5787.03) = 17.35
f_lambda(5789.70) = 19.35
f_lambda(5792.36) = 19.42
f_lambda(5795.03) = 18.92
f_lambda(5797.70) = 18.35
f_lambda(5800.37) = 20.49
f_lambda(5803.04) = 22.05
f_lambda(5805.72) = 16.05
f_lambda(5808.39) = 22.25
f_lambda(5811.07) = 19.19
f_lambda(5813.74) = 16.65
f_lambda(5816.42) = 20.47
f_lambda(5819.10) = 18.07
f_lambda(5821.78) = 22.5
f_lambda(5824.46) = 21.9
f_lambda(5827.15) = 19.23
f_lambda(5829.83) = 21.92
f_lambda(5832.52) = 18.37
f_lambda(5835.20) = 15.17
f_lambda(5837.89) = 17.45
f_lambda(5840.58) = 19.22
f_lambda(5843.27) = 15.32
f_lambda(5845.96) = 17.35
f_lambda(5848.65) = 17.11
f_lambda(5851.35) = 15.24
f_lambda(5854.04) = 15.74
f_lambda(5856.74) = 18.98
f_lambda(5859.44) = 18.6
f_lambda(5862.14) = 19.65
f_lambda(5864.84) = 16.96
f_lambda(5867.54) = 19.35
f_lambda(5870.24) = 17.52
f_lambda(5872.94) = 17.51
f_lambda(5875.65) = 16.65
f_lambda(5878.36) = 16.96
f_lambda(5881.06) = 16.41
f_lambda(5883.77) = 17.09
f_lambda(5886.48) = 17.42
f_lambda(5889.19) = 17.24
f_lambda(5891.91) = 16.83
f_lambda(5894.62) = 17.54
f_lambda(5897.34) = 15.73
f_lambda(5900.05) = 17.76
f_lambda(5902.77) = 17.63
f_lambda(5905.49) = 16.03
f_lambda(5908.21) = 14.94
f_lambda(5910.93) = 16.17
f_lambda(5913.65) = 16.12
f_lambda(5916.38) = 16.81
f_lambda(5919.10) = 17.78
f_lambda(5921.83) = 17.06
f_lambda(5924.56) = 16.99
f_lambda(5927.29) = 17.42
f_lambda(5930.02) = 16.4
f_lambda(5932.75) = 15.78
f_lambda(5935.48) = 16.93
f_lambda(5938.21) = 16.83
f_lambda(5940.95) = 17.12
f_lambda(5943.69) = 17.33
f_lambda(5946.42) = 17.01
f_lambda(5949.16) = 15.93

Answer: 0.20 mag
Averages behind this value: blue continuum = 26.3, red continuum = 17.1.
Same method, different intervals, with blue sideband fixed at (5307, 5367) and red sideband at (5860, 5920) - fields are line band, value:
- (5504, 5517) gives 0.316 mag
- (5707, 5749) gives 0.146 mag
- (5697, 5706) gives 0.197 mag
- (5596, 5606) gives 0.216 mag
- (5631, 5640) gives 0.214 mag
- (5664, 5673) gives 0.211 mag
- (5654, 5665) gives 0.159 mag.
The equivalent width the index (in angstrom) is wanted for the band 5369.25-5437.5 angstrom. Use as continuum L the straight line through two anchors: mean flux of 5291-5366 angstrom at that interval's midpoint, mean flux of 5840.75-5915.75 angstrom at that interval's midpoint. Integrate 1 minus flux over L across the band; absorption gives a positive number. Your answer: 9.9 angstrom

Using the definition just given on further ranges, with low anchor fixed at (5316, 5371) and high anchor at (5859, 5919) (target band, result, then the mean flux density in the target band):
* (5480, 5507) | 6.2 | 18.4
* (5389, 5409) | 2.8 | 21.9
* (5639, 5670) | 5.7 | 17.2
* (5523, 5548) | 5.7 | 17.9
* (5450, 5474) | 5.2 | 19.1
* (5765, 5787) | 0.6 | 18.5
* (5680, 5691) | 1.9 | 17.1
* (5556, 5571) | 2.6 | 18.7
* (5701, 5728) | 3.9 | 17.2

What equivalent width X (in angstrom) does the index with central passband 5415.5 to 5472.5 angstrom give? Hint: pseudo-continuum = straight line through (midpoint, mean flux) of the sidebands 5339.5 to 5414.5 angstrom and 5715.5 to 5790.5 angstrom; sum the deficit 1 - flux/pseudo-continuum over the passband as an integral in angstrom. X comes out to 8.4 angstrom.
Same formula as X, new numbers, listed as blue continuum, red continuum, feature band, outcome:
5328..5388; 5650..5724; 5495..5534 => 6.6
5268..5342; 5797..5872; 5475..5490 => 2.7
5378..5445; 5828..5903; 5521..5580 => 5.9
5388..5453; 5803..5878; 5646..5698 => 5.4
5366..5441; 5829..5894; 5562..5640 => 6.9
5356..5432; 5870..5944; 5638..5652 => 2.3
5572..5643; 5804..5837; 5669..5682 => 1.0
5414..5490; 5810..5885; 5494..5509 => 1.1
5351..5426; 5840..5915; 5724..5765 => 2.3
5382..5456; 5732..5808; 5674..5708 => 3.3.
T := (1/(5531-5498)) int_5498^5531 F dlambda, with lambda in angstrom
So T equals 17.9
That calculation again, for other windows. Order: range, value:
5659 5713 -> 17.2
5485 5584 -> 18.1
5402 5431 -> 21.1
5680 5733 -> 17.2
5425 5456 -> 19.4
